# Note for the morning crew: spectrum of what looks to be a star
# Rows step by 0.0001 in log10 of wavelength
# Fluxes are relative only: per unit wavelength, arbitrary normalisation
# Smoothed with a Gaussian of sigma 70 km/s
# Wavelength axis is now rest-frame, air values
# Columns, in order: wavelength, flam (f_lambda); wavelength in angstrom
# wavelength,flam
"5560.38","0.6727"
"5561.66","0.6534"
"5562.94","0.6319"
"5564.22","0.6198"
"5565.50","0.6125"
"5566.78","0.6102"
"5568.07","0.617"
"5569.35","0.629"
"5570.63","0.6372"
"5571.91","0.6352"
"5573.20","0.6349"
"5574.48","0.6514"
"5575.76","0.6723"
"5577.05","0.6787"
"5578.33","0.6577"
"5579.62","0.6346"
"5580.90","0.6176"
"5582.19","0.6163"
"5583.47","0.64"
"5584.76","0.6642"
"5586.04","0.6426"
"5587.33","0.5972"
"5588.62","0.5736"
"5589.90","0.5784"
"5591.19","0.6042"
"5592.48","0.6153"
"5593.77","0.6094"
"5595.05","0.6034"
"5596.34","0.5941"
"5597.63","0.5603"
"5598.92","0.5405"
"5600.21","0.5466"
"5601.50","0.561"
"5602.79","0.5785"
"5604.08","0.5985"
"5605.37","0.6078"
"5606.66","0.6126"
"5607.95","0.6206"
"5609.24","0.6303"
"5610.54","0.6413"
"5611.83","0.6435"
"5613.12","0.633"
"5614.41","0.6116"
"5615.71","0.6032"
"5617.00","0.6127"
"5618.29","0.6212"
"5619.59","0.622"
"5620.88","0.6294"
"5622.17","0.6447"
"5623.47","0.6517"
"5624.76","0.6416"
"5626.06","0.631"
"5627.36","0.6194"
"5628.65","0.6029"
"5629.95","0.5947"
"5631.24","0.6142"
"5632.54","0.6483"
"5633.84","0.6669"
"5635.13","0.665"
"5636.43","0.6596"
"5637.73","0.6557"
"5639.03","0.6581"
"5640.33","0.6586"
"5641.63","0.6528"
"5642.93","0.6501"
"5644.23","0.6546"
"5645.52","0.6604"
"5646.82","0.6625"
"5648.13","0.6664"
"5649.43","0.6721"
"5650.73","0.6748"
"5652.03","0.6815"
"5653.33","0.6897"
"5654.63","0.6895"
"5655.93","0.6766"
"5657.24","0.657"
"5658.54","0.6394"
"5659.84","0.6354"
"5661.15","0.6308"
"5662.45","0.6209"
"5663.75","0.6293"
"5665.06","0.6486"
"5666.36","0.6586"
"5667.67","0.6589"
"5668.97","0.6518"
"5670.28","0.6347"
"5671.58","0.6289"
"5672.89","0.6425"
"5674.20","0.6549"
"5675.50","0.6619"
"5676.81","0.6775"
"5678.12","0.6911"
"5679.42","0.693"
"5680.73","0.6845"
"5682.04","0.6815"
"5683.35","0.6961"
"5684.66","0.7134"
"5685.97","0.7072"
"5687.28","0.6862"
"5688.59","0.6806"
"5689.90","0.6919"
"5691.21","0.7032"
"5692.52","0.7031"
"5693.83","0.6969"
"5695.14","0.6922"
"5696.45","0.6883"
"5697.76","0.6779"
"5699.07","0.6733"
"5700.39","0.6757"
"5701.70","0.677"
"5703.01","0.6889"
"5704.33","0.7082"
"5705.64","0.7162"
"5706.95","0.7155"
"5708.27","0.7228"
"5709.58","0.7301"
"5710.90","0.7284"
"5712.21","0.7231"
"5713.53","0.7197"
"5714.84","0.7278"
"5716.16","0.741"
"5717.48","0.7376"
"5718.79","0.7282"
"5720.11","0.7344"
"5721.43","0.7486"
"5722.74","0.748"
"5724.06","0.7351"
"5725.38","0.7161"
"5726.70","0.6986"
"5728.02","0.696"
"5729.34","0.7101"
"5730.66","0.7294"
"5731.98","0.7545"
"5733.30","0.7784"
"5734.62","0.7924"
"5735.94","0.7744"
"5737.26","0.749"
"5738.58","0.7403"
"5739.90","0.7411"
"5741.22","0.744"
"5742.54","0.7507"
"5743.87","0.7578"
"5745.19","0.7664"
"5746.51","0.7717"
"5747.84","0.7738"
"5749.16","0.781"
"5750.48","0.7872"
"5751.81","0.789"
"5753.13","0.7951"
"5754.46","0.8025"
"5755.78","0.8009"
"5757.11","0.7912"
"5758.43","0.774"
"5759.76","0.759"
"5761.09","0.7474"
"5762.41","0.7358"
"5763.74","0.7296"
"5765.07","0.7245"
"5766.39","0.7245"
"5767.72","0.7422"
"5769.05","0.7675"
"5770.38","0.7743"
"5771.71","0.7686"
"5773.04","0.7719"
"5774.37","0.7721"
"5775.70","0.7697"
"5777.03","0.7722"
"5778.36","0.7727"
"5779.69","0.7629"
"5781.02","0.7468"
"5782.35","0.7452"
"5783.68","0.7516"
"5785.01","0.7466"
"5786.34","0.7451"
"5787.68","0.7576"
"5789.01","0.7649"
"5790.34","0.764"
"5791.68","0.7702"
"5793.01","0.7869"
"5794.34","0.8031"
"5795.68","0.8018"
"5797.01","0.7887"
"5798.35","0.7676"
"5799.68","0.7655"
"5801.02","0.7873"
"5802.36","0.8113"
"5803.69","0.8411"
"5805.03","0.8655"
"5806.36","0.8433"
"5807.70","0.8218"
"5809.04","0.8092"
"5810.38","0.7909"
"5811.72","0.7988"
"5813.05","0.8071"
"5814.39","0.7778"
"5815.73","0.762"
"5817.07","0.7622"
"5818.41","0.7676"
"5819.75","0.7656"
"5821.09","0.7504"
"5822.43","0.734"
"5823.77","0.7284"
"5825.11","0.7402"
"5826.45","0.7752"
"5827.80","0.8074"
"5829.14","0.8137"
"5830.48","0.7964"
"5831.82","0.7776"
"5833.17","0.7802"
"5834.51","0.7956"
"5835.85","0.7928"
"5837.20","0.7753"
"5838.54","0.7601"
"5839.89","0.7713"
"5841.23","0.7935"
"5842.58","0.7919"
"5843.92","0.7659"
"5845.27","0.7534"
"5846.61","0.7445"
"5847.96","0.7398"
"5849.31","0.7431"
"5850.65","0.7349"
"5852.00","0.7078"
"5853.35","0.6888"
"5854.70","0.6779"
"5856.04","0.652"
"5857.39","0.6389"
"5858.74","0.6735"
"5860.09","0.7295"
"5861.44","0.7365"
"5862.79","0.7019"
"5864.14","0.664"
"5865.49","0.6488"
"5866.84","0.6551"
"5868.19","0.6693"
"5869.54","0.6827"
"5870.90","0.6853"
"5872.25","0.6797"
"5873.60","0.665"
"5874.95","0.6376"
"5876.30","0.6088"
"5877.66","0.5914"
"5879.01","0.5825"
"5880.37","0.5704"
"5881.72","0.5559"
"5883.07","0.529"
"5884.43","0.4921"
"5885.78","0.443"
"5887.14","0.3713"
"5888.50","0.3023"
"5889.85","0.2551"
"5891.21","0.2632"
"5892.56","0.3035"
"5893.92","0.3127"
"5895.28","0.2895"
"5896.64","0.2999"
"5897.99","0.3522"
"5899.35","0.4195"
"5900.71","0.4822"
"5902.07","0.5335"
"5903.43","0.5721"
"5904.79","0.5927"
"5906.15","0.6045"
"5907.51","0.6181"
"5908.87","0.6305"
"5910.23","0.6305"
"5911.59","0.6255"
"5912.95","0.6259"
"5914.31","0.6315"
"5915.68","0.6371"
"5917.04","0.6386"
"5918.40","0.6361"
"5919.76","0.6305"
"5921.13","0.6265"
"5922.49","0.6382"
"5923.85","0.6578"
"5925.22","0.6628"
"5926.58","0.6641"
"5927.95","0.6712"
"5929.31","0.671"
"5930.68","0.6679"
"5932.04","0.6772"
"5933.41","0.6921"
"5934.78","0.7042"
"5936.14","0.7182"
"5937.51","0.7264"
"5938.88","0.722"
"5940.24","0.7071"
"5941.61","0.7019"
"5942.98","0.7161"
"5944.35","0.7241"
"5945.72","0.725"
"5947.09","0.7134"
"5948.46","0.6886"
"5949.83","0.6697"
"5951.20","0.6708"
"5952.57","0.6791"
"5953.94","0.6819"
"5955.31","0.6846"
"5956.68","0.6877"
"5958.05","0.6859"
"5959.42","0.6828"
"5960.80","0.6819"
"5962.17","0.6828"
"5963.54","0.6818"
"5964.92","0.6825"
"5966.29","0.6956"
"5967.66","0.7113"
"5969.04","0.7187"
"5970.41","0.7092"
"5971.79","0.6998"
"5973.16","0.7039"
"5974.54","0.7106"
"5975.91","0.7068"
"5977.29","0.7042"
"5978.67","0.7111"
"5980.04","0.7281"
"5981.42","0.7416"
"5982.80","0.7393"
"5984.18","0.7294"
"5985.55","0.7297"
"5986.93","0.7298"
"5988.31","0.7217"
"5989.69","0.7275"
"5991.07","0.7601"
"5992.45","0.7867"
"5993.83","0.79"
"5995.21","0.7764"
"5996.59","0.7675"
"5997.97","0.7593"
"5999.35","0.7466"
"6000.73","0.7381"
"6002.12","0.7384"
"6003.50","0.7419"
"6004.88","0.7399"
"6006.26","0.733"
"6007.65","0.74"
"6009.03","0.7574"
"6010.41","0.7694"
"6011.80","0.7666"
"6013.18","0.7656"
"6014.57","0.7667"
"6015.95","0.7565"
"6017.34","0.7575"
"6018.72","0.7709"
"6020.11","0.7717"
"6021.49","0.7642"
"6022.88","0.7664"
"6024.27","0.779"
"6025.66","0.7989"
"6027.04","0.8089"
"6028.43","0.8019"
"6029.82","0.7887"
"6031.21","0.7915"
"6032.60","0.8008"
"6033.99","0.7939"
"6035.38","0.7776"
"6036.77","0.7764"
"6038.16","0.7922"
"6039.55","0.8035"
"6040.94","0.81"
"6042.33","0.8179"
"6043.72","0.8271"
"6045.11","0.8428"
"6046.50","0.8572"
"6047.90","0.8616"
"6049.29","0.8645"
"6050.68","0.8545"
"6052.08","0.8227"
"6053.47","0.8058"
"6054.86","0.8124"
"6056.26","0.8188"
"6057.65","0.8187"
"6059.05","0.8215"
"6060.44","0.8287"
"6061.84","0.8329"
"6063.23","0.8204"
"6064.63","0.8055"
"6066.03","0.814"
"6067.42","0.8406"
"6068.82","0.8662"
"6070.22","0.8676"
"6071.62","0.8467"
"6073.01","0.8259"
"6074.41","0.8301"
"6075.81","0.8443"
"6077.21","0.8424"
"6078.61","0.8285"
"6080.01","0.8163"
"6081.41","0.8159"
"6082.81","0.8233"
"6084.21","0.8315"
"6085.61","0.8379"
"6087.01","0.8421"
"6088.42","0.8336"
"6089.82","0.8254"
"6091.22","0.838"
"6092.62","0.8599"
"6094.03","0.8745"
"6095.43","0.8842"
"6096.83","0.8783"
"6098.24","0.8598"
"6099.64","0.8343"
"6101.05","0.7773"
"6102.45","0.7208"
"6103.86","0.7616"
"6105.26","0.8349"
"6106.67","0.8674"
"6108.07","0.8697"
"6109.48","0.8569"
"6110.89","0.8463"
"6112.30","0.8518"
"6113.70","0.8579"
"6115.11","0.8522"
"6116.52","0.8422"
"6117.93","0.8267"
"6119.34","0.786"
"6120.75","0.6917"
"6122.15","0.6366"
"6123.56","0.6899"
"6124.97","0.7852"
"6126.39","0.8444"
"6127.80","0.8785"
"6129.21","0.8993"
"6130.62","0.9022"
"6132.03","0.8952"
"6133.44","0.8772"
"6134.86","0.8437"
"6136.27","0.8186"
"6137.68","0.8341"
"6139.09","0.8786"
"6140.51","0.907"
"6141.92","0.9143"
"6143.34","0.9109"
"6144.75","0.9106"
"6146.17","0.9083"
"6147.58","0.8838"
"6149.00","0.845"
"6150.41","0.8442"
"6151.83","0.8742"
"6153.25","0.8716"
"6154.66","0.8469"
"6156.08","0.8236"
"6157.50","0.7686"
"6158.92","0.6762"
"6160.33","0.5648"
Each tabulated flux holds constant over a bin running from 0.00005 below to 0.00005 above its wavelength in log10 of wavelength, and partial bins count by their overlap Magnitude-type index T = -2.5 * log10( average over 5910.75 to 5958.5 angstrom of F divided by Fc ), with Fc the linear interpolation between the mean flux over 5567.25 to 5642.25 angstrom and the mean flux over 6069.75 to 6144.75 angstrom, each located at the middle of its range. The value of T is 0.132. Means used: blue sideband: 0.623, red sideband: 0.837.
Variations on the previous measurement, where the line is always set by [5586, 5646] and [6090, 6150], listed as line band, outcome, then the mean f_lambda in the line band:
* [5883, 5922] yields 0.446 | 0.495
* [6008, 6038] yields 0.029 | 0.777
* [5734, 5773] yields -0.127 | 0.764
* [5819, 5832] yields -0.084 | 0.769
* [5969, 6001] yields 0.067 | 0.735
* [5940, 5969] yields 0.112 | 0.693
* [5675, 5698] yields -0.065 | 0.691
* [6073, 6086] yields -0.008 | 0.83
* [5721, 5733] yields -0.092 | 0.727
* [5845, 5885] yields 0.106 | 0.661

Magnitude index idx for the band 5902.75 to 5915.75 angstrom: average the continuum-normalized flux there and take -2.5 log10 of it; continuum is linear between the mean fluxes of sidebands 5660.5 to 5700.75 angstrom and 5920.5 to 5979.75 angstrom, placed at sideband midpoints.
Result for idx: 0.12 mag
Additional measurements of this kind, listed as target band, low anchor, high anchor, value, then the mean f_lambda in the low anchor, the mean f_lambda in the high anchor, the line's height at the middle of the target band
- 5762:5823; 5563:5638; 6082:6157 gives -0.11 mag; 0.621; 0.841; 0.702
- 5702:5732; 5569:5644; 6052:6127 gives -0.08 mag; 0.624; 0.823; 0.669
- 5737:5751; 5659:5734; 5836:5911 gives -0.14 mag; 0.694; 0.597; 0.668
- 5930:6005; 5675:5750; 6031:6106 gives 0.12 mag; 0.72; 0.826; 0.796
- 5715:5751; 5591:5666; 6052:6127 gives -0.11 mag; 0.632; 0.823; 0.675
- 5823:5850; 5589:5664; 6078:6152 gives -0.08 mag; 0.63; 0.84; 0.72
